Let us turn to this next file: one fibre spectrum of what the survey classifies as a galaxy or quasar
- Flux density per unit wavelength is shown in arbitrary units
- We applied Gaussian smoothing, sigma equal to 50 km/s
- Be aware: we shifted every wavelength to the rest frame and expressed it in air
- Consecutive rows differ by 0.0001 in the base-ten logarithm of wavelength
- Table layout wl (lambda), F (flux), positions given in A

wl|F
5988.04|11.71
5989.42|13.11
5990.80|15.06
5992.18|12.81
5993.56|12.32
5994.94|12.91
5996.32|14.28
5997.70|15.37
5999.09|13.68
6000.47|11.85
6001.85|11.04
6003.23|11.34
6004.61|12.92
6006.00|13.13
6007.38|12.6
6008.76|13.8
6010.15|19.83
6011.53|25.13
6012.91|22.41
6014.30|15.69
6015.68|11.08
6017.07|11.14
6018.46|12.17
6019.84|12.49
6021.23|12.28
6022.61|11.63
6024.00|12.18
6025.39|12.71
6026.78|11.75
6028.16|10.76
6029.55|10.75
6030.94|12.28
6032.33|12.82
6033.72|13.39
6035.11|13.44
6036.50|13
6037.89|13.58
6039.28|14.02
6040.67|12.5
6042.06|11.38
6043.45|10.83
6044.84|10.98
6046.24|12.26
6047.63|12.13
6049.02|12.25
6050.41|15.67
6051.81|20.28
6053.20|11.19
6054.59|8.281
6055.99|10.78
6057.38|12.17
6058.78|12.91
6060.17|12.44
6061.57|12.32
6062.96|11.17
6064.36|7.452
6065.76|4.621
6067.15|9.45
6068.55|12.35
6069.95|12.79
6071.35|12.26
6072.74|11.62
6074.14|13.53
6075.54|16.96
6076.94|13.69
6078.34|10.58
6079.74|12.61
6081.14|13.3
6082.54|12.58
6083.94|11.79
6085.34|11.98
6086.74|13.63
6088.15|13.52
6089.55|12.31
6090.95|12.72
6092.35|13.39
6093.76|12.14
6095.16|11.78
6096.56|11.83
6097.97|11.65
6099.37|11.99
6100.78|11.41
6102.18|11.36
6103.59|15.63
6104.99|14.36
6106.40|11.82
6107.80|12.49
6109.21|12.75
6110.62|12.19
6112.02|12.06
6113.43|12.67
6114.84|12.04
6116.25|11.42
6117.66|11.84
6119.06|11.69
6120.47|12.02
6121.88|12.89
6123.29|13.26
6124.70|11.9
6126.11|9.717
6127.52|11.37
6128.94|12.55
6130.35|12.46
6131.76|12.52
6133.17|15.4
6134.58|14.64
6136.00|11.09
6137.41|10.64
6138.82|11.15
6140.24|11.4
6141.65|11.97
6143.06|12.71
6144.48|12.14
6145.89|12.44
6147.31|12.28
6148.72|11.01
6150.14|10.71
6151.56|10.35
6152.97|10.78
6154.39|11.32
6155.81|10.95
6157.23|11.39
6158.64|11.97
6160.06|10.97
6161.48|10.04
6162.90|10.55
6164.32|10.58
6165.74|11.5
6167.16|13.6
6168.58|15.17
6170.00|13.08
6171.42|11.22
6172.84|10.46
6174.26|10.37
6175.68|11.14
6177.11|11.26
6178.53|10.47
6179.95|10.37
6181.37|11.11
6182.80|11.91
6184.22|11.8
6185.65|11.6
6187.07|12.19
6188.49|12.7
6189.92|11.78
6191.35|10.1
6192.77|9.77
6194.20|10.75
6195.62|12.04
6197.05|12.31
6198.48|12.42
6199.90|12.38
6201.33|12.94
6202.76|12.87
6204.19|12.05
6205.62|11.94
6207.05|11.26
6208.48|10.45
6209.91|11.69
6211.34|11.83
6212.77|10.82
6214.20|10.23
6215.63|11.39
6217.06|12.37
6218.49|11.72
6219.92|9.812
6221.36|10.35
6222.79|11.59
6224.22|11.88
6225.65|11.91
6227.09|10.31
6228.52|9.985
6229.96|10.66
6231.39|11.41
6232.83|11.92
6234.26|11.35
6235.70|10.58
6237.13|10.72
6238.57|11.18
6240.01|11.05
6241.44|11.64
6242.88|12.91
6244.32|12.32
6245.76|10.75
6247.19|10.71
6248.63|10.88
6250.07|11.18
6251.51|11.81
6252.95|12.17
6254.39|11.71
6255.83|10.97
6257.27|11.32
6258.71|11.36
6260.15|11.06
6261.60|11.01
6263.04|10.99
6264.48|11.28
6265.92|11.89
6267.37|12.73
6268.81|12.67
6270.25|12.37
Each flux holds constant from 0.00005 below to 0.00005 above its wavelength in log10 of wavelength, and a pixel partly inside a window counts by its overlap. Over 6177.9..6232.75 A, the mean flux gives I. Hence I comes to 11.4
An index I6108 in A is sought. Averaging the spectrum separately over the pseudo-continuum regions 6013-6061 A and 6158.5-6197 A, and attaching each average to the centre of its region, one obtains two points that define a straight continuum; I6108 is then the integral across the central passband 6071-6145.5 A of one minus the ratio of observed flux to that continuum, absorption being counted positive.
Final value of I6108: -2.8 A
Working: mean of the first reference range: 12.6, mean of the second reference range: 11.4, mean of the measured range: 12.4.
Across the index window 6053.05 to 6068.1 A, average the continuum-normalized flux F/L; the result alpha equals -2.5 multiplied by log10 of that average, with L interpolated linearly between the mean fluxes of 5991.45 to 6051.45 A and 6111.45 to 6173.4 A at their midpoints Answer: 0.24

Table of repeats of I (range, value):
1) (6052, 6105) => 12.1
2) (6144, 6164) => 11.2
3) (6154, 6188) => 11.5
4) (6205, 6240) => 11.1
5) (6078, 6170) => 12.1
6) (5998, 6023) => 14.2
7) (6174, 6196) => 11.2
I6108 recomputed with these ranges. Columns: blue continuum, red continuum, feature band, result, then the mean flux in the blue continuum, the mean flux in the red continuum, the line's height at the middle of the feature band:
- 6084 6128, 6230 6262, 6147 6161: 1.0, 12.3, 11.4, 12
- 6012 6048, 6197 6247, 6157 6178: 0.5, 12.8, 11.4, 11.8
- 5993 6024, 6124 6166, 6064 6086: 1.8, 14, 11.6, 12.8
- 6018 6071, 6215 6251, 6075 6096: -1.8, 12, 11.2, 11.8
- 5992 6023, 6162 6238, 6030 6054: 1.0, 14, 11.4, 13.6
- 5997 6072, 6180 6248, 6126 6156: 0.3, 12.7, 11.4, 12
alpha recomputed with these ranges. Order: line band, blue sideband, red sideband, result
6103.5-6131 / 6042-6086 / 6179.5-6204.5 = -0.03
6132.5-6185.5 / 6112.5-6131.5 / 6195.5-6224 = 0.02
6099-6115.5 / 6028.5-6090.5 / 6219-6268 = -0.05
